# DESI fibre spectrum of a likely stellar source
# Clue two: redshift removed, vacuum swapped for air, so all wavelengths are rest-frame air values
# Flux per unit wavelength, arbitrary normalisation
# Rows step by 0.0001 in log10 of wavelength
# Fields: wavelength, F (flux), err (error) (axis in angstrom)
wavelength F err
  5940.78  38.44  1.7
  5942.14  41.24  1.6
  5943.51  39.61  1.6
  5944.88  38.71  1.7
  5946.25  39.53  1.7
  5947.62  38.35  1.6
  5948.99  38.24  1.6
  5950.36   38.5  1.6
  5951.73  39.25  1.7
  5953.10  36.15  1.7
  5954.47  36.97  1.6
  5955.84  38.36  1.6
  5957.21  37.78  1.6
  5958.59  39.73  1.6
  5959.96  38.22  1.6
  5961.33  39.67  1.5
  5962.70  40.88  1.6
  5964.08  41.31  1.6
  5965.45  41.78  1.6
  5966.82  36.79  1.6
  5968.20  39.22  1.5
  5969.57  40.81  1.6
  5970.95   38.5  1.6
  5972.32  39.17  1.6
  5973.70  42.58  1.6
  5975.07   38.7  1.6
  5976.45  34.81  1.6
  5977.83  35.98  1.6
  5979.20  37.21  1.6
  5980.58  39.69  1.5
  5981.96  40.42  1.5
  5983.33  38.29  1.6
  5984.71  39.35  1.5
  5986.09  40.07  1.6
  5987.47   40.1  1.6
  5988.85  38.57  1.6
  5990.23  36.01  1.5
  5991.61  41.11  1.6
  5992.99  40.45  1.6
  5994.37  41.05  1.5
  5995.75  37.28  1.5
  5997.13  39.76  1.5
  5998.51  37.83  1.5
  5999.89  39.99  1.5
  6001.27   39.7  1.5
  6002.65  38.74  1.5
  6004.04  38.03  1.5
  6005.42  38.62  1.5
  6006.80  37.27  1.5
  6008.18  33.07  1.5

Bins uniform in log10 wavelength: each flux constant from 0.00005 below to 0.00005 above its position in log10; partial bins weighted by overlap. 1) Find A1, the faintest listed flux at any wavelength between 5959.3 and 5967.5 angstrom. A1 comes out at 36.79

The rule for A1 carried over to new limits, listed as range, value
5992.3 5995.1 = 40.45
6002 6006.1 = 38.03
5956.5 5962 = 37.78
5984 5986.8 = 39.35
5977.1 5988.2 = 35.98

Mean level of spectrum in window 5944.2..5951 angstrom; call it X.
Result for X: 38.7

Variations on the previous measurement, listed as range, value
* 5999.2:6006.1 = 39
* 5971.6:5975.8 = 40.1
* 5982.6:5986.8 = 39.3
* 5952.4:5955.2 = 36.6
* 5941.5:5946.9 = 39.7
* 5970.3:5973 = 38.9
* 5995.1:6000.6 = 38.8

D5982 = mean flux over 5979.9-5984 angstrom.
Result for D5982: 39.5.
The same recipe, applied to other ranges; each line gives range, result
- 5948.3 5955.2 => 37.8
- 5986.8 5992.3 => 38.9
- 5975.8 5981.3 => 36.9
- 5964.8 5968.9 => 39.3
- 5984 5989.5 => 39.5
